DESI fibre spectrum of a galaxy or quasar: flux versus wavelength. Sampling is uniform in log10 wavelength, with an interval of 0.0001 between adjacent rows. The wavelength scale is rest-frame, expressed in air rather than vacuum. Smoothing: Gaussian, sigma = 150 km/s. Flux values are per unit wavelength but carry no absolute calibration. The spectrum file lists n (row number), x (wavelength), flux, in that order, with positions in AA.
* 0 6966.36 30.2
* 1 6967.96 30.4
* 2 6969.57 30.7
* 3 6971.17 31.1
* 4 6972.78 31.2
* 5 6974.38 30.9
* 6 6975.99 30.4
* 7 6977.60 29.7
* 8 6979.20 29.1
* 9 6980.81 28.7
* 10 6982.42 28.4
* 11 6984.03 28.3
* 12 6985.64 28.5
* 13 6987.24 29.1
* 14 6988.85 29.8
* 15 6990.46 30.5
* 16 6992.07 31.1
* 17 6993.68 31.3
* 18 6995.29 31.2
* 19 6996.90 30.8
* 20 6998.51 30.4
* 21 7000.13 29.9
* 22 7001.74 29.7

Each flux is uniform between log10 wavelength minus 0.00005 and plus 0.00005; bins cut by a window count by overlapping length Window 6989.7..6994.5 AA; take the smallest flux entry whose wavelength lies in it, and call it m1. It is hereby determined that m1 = 30.5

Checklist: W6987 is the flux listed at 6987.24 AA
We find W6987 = 29.1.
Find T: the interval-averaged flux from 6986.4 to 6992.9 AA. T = 30.2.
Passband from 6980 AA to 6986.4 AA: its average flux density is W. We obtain 28.4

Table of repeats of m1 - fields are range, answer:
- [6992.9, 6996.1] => 31.2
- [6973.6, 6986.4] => 28.3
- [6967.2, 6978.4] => 29.7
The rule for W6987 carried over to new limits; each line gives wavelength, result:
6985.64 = 28.5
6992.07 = 31.1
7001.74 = 29.7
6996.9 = 30.8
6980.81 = 28.7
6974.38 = 30.9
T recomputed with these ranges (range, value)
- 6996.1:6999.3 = 30.6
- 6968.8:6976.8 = 30.9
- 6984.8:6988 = 28.9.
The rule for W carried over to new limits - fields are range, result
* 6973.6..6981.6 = 29.7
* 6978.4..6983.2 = 28.7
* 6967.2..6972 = 30.7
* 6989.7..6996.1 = 31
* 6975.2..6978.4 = 30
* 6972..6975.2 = 31.1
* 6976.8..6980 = 29.5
